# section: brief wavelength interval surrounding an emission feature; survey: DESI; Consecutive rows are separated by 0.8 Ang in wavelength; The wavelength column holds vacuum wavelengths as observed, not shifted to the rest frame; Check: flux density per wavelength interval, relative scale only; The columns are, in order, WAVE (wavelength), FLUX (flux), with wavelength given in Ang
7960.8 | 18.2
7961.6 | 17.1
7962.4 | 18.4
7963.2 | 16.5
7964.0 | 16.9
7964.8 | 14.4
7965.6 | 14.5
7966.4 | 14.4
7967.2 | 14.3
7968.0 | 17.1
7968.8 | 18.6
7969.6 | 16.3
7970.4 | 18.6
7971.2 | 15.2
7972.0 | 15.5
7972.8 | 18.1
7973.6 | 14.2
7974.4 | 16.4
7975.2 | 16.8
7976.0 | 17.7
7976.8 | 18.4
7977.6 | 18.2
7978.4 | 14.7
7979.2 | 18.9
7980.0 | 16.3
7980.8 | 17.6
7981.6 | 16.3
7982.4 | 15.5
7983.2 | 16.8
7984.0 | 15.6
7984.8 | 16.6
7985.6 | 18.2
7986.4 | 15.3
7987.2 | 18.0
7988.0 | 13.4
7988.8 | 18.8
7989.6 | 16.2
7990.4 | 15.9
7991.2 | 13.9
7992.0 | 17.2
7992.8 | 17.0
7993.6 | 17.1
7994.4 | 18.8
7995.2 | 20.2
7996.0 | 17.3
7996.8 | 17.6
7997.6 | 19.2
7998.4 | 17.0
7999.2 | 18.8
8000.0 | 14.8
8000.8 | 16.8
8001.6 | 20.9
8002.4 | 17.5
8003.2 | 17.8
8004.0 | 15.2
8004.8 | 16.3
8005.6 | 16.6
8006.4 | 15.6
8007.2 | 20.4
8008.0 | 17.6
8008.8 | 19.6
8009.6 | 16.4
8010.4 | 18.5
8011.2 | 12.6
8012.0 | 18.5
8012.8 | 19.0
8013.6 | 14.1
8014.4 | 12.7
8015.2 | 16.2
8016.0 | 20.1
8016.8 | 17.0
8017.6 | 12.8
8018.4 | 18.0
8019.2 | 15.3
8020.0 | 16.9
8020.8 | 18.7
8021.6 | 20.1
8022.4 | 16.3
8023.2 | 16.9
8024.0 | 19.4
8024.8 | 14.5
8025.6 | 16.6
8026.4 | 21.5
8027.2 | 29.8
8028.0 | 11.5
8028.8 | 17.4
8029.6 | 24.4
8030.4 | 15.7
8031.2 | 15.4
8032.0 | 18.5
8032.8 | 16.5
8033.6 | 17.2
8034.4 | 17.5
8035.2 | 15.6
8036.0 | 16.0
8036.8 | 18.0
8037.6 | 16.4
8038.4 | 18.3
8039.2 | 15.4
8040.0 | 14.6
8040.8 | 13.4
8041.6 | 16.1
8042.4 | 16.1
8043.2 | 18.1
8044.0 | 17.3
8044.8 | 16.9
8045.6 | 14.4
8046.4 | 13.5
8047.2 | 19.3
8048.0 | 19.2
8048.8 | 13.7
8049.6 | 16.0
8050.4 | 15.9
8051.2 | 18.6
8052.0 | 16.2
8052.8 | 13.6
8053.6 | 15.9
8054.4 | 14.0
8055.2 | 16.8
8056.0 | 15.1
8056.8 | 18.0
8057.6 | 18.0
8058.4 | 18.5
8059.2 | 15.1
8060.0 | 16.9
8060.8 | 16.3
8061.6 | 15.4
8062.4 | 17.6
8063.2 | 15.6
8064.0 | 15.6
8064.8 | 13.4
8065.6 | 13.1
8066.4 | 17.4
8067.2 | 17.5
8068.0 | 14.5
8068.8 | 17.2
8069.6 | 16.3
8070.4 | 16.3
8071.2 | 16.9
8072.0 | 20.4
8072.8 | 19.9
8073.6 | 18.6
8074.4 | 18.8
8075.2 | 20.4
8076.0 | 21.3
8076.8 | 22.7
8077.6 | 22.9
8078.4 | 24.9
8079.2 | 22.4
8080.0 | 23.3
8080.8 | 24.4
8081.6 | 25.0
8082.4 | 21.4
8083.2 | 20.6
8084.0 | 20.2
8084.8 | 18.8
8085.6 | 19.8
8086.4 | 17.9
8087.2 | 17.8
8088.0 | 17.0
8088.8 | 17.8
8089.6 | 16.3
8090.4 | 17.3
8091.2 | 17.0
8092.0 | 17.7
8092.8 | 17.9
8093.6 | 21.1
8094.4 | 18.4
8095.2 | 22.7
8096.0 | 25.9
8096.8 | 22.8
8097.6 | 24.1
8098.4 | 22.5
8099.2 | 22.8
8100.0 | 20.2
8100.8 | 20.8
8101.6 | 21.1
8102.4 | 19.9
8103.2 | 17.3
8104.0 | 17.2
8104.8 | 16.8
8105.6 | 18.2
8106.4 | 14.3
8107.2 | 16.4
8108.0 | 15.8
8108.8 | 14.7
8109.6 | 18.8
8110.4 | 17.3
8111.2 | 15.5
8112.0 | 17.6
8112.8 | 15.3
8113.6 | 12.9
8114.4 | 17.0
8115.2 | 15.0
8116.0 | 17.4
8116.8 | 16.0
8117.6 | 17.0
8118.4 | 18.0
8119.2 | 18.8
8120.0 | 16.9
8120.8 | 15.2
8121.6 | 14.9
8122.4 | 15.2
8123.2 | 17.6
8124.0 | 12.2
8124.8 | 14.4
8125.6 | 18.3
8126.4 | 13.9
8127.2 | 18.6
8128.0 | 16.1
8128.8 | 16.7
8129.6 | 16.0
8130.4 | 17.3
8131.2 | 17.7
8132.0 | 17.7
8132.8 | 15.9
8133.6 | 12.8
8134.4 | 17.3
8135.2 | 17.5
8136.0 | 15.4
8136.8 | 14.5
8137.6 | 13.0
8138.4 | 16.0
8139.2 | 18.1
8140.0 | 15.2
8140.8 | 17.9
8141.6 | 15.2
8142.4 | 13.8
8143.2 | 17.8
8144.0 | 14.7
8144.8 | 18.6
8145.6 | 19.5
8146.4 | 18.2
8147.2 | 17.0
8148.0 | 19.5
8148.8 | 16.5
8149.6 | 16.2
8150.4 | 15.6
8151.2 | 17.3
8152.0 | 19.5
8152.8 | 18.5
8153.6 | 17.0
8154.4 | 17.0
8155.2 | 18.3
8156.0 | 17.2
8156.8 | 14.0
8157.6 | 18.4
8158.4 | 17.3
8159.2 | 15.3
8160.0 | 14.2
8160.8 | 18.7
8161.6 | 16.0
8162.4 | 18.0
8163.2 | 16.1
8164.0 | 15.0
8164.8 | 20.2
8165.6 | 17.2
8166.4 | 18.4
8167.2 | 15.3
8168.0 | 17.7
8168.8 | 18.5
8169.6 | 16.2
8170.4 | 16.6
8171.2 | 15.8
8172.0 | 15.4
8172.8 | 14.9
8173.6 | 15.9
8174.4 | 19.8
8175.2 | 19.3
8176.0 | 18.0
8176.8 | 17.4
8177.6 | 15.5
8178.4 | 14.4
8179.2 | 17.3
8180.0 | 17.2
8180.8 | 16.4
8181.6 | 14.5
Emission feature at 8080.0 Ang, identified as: [S II]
